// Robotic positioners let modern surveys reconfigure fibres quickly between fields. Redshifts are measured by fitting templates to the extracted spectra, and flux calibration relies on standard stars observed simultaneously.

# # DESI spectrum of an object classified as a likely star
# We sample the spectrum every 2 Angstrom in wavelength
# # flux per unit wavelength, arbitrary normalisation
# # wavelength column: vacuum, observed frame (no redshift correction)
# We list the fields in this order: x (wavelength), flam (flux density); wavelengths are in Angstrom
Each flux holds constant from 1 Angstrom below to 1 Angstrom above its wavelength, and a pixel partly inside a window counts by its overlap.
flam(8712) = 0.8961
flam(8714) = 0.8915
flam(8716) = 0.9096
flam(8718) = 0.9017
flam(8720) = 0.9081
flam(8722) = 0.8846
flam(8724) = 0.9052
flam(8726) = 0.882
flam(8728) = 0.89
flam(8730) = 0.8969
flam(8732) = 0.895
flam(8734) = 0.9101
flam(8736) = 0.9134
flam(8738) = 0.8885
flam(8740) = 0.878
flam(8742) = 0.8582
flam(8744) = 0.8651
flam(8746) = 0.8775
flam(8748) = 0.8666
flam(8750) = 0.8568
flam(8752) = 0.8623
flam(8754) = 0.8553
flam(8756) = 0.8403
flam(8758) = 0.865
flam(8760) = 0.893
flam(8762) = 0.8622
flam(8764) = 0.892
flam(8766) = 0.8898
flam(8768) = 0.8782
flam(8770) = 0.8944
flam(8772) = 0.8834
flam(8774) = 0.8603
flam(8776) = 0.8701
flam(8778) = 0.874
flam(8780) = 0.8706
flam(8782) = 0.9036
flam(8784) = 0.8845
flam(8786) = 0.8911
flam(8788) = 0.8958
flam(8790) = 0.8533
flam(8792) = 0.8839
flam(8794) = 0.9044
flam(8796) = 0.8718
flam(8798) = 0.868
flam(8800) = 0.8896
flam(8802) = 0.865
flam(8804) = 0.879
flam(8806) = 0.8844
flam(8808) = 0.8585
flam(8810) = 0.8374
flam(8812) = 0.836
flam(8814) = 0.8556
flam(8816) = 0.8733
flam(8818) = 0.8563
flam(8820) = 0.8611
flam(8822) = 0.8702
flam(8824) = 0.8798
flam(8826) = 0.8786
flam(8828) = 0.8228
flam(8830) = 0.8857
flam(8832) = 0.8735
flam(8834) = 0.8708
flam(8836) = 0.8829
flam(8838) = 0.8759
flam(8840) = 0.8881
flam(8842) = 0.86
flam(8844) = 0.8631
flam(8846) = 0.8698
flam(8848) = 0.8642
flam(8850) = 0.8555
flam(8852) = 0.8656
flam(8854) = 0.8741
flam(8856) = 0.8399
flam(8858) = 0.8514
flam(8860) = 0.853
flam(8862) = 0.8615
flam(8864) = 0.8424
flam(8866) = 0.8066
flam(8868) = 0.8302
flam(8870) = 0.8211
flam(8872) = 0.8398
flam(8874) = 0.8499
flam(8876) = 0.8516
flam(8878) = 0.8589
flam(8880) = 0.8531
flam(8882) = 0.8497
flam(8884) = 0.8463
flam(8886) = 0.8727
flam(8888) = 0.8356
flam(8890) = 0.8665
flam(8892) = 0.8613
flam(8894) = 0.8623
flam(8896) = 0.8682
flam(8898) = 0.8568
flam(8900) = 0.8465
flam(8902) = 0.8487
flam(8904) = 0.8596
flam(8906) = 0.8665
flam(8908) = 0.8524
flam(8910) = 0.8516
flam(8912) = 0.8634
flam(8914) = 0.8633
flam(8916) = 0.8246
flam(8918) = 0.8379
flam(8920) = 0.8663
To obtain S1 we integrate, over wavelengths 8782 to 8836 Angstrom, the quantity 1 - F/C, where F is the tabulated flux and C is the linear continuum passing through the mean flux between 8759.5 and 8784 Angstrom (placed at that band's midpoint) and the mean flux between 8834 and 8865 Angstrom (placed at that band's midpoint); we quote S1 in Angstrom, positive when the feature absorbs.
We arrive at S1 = 0.1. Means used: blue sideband 0.881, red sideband 0.863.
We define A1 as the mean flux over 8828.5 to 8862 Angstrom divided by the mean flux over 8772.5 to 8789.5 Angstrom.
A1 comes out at 1.0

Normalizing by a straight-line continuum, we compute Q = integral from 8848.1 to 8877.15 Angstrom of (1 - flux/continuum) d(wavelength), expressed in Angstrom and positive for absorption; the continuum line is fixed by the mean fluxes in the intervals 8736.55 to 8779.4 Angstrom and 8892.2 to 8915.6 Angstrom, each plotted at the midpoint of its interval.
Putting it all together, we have 0.5 Angstrom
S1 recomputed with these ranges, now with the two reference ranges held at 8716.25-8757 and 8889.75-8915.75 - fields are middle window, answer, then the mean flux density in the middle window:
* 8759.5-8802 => -0.3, 0.881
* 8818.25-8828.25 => 0.1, 0.865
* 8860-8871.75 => 0.4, 0.835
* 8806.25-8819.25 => 0.2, 0.855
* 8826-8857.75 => 0.0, 0.866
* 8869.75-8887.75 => 0.2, 0.85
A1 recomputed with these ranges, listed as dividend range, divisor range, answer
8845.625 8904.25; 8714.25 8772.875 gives 0.96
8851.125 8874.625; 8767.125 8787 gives 0.96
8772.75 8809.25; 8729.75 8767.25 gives 1.00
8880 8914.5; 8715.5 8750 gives 0.96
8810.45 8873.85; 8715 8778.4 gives 0.97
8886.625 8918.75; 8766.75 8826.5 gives 0.98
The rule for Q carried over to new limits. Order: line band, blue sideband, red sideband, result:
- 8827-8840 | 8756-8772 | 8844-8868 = -0.17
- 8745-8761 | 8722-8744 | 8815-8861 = 0.38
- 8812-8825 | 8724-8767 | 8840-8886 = -0.03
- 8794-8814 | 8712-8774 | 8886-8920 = 0.12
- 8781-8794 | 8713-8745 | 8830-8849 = -0.07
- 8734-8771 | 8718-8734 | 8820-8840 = 0.60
